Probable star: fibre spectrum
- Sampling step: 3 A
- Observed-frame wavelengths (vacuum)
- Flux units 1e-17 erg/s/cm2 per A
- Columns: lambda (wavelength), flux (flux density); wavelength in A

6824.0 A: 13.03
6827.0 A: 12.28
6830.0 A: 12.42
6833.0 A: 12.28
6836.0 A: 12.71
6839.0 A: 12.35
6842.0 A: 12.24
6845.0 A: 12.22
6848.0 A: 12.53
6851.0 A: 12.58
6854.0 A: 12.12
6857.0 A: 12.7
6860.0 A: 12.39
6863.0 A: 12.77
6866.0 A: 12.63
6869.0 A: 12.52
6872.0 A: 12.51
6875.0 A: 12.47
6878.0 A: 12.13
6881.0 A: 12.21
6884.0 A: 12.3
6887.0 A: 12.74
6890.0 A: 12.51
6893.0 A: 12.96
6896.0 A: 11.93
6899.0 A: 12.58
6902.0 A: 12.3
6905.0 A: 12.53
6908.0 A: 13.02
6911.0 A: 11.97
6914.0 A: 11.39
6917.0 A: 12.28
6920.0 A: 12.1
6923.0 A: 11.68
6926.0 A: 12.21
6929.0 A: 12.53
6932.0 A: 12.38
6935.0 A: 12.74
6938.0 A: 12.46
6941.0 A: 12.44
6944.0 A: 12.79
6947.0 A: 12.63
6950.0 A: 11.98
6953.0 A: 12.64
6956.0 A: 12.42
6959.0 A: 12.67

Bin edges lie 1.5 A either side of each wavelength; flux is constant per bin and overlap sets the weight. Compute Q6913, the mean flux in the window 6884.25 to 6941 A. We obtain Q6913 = 12.4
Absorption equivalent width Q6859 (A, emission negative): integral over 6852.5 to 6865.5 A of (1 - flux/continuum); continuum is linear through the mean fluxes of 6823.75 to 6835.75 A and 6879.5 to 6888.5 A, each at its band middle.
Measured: -0.07 A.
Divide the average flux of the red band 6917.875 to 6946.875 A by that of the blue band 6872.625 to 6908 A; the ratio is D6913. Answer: 1.0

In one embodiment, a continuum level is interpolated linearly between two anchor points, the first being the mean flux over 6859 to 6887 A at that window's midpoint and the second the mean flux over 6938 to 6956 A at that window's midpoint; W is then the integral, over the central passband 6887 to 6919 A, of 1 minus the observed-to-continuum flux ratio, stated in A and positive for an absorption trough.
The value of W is 0.3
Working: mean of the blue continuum 12.5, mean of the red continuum 12.5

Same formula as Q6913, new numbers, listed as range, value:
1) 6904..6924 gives 12.1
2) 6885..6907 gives 12.5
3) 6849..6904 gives 12.5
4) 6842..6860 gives 12.4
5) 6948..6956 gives 12.4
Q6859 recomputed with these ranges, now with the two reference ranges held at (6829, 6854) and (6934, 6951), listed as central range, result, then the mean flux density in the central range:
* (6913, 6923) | 0.5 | 11.9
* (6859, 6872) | -0.2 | 12.6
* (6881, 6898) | 0.0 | 12.5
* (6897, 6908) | 0.0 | 12.5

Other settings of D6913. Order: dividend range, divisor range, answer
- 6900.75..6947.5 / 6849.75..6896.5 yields 0.99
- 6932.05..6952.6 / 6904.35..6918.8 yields 1.02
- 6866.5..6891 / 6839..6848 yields 1.01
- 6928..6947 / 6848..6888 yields 1.01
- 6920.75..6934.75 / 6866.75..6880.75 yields 0.99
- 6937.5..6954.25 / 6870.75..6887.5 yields 1.01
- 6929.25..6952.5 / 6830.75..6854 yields 1.01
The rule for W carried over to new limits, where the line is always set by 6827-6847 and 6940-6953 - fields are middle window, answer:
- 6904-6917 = 0.23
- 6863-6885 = -0.03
